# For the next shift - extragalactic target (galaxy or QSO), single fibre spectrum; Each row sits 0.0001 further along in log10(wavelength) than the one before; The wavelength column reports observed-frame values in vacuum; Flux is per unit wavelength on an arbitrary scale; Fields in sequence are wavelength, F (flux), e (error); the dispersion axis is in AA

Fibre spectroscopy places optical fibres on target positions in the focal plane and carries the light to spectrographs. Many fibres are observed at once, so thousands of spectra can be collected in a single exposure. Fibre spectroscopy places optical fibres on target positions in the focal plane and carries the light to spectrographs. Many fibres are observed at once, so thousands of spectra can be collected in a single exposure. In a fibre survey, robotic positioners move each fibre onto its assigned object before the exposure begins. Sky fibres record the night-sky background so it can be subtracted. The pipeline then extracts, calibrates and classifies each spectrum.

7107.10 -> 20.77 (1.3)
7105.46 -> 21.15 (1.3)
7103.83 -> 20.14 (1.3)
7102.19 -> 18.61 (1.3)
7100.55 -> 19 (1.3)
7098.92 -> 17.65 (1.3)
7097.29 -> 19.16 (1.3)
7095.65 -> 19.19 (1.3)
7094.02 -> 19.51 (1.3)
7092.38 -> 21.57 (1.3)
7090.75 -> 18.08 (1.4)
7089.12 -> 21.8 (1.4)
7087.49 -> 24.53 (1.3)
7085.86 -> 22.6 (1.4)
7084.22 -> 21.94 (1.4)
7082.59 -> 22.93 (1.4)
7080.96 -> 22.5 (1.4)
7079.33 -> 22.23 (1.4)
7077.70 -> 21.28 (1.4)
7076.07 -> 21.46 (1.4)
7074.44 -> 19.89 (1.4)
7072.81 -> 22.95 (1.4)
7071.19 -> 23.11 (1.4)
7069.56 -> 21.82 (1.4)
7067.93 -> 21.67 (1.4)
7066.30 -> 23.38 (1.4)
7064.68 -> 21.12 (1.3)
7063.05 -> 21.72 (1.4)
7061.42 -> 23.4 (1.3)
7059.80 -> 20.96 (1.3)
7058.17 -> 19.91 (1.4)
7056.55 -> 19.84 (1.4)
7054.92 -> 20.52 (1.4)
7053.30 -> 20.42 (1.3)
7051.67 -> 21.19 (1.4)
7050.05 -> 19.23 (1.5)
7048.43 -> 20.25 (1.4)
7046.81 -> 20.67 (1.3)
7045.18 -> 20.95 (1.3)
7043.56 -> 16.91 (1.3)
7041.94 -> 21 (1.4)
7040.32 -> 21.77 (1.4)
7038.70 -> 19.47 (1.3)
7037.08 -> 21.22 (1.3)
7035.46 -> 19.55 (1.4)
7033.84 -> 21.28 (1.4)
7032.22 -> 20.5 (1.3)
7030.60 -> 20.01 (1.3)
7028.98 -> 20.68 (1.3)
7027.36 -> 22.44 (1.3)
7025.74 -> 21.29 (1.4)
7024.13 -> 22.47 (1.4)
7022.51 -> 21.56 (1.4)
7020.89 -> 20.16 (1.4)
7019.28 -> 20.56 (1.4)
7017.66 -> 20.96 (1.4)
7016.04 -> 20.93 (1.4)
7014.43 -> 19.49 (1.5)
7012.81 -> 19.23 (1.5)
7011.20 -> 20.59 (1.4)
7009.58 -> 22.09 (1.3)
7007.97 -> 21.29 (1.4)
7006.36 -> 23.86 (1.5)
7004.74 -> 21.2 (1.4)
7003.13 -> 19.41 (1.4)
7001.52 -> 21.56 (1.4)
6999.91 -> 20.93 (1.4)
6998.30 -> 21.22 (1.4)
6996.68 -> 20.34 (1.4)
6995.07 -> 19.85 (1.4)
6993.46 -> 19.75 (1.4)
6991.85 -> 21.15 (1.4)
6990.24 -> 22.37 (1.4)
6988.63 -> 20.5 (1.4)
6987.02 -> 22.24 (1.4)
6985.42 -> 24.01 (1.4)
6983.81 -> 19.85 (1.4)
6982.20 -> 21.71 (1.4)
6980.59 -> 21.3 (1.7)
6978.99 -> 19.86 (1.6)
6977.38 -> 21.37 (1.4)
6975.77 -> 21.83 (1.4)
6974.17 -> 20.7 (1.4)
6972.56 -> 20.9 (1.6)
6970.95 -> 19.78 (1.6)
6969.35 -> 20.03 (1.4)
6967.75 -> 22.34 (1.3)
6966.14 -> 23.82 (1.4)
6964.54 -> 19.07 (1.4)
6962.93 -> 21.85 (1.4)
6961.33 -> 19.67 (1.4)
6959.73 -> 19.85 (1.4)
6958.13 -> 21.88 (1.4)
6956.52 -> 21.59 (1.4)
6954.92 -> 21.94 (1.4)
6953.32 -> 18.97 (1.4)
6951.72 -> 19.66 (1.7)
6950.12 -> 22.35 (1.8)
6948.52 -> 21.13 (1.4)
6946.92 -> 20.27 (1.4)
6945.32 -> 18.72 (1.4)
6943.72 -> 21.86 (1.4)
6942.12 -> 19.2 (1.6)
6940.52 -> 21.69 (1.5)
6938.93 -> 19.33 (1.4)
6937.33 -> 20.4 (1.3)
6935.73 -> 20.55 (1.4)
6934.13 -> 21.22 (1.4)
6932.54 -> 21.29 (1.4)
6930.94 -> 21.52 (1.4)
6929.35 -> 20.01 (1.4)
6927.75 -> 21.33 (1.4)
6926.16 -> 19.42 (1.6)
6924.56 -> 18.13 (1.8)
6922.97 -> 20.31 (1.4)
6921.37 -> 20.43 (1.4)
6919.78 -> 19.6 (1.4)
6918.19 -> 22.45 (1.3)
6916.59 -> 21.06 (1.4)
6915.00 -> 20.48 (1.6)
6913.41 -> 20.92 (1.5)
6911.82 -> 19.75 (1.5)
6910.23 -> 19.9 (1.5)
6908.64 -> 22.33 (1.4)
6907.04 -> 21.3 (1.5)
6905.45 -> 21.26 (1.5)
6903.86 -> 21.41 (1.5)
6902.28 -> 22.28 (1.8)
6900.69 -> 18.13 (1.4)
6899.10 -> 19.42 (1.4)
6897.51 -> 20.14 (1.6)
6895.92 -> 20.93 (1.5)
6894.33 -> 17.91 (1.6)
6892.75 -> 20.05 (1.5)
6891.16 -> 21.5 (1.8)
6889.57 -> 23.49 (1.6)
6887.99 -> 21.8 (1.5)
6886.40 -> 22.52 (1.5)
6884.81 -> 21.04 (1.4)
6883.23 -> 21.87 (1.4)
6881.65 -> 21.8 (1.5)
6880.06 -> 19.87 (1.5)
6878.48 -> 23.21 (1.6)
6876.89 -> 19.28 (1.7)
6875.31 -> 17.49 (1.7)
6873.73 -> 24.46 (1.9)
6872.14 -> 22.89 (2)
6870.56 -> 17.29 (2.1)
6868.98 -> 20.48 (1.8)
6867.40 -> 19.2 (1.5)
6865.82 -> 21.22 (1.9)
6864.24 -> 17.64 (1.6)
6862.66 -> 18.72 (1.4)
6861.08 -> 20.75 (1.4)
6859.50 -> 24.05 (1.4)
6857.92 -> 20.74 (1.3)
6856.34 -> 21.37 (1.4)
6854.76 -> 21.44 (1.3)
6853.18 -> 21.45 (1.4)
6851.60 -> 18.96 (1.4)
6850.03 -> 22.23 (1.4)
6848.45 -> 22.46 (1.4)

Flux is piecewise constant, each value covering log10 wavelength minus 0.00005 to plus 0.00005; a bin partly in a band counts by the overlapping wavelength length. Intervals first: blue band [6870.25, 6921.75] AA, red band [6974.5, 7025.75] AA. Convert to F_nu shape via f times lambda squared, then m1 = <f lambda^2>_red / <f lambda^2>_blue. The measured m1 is 1.0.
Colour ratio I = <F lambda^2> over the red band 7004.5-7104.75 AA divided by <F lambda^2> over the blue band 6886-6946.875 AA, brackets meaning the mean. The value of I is 1.1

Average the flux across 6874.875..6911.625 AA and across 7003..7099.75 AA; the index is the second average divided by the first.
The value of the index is 1.01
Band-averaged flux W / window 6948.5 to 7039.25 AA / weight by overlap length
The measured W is 21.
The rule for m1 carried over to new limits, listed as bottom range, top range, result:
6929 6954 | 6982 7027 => 1.05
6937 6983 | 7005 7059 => 1.01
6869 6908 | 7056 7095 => 1.10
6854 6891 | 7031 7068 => 1.04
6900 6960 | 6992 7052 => 1.03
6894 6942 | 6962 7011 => 1.05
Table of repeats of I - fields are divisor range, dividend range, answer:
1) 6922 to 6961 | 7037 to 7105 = 1.06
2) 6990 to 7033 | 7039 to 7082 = 1.02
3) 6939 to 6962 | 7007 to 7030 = 1.04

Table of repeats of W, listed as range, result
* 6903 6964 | 20.7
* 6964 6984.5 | 21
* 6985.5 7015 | 21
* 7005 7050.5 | 20.7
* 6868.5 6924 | 20.8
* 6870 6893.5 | 21.3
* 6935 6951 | 20.5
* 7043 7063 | 20.4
